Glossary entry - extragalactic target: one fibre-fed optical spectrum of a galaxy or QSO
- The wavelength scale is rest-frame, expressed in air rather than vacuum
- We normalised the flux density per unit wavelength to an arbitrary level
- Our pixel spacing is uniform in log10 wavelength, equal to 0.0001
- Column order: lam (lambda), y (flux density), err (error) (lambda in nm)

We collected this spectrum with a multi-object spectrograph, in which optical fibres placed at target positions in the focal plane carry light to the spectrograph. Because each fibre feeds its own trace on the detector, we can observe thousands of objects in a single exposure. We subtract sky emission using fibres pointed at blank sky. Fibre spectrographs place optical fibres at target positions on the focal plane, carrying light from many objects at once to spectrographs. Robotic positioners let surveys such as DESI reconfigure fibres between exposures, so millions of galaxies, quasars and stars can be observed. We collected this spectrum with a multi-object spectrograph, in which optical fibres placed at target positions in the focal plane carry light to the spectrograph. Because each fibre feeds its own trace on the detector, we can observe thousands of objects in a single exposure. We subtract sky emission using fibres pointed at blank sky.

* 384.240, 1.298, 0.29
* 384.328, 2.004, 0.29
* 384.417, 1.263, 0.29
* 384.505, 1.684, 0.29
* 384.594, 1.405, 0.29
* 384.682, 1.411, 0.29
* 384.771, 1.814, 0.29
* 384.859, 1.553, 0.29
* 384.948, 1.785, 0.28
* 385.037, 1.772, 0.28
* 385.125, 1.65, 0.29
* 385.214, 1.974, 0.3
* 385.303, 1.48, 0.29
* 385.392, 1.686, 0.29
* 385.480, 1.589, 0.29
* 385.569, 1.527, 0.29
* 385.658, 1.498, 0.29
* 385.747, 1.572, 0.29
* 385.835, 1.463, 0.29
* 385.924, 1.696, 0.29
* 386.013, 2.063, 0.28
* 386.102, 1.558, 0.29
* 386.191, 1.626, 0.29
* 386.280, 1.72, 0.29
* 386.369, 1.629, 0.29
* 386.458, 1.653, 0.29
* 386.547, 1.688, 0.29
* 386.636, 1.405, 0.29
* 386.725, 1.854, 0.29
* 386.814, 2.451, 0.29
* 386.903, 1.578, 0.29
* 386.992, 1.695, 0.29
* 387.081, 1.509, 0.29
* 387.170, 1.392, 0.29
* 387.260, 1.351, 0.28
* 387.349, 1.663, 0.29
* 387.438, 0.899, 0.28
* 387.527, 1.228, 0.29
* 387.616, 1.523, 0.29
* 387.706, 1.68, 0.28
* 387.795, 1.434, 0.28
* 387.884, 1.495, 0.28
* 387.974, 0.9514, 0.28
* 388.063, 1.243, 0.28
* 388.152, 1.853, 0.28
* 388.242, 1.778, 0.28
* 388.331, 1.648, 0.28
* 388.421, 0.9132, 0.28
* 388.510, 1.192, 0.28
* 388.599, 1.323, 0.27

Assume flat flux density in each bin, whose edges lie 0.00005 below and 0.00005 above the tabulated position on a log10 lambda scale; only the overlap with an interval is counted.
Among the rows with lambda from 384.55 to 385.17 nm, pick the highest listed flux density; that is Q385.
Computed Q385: 1.814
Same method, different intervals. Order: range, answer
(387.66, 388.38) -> 1.853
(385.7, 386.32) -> 2.063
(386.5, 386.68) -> 1.688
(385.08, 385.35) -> 1.974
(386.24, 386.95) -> 2.451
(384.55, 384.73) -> 1.411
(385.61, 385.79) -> 1.572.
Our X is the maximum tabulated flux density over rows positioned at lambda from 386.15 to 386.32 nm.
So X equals 1.72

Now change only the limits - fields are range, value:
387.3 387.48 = 1.663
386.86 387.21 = 1.695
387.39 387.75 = 1.68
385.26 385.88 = 1.686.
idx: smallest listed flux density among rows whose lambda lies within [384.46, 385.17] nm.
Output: 1.405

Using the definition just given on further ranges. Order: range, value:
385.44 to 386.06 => 1.463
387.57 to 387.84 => 1.434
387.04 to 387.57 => 0.899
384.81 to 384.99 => 1.553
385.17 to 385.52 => 1.48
